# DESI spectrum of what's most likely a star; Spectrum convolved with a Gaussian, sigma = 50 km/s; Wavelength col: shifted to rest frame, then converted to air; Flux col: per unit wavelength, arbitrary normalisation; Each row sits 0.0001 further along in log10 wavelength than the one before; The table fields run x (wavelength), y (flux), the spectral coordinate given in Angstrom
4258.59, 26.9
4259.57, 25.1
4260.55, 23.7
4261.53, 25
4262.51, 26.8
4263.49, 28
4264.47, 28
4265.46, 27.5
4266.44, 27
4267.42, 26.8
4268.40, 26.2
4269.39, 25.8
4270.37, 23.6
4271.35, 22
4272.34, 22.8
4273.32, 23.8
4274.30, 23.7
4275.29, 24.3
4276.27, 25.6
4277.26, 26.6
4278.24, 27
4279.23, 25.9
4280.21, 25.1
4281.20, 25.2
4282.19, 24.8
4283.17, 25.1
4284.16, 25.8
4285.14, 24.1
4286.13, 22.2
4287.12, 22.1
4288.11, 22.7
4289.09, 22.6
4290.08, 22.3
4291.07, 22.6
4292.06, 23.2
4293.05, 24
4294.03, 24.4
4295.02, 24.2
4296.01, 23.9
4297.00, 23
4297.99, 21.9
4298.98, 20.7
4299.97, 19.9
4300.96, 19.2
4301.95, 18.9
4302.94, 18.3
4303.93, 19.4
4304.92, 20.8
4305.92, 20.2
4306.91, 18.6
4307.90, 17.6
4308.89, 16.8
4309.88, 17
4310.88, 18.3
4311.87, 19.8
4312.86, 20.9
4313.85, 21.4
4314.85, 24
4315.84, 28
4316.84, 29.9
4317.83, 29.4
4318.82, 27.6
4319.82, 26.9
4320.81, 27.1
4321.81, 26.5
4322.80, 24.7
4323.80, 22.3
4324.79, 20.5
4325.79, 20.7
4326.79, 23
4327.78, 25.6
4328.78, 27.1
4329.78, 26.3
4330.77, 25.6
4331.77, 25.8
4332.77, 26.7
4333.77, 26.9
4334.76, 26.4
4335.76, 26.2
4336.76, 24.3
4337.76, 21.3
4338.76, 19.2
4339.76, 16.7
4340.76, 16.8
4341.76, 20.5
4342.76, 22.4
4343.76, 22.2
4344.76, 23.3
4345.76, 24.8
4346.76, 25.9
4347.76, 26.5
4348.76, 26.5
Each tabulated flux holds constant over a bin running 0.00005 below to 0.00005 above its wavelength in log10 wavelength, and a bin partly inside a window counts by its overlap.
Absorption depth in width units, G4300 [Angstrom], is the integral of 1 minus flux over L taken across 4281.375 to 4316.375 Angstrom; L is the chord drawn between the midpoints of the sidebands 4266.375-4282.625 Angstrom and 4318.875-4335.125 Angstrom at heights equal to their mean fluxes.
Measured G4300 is 4.7 Angstrom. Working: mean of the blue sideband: 25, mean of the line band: 21.7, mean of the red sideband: 25.2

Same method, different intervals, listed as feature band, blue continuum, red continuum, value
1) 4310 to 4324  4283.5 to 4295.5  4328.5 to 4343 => -0.7 Angstrom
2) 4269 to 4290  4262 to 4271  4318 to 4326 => 1.5 Angstrom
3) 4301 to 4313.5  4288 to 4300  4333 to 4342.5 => 2.1 Angstrom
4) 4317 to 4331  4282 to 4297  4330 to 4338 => -0.1 Angstrom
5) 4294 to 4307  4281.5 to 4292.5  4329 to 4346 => 1.4 Angstrom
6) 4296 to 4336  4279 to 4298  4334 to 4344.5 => -0.6 Angstrom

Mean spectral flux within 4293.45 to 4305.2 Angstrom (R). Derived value 21.3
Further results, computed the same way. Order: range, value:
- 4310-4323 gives 24.7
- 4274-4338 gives 23.4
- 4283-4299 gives 23.3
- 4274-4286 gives 25.2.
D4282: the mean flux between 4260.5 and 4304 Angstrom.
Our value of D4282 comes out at 23.9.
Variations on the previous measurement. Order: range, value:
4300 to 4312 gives 18.8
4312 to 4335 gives 25.3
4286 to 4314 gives 20.9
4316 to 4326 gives 25.8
